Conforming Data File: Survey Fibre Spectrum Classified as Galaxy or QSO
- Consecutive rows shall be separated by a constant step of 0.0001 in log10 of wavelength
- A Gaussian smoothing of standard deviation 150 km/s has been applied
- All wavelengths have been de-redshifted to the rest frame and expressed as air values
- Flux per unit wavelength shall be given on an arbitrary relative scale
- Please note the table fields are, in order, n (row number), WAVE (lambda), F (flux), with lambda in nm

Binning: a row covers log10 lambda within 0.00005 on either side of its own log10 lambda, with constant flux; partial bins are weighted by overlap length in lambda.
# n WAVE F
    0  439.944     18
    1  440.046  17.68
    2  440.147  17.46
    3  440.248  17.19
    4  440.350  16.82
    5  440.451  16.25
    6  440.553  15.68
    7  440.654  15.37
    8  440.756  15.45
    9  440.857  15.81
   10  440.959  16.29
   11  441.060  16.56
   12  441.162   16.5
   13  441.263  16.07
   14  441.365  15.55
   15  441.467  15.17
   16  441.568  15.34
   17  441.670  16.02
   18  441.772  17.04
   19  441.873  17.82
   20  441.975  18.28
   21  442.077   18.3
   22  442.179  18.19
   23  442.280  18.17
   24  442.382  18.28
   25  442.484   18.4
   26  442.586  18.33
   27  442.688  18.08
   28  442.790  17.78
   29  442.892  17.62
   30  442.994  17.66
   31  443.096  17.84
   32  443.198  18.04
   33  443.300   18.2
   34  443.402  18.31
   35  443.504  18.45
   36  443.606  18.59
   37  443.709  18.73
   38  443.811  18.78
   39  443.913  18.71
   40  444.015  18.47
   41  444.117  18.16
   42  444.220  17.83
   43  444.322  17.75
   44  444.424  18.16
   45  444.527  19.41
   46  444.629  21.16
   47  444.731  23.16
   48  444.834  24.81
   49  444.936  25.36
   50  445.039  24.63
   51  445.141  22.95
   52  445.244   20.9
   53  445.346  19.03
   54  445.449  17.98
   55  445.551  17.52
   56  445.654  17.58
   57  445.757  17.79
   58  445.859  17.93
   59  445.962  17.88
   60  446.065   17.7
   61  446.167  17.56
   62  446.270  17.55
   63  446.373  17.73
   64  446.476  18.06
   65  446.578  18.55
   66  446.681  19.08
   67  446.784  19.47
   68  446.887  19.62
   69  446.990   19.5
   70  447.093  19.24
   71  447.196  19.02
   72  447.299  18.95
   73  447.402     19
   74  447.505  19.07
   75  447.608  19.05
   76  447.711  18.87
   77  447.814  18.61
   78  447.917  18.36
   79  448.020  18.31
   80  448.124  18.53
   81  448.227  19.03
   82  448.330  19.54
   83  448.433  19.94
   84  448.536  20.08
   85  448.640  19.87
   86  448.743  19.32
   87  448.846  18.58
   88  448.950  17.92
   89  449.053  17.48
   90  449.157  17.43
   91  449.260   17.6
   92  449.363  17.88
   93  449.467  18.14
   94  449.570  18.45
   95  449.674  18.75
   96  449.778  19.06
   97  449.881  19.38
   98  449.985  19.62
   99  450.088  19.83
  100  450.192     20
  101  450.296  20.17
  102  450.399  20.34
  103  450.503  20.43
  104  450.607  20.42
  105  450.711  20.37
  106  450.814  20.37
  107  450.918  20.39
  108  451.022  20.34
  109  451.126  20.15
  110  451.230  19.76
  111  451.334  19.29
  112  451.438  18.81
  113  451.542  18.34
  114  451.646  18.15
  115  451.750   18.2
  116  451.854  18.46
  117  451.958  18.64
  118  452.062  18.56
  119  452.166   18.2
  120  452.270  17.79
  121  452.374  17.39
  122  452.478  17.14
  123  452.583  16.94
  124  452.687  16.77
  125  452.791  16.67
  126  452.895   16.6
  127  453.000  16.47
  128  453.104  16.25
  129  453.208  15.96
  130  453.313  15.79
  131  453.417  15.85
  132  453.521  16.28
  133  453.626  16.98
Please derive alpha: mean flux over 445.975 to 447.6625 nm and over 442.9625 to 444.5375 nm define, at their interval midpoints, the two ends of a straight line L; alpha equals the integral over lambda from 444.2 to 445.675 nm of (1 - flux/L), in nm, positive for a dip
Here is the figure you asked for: -0.18 nm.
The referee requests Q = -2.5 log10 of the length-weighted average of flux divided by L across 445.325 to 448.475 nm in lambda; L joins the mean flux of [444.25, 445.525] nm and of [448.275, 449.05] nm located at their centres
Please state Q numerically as 0.09 mag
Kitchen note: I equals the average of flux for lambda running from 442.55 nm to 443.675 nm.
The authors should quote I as 18.1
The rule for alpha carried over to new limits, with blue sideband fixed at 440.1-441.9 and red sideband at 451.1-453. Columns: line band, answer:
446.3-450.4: -0.35 nm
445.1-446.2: -0.10 nm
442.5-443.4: -0.08 nm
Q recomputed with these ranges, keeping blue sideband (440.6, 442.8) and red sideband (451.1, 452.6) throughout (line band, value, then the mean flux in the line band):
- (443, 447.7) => -0.10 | 19.2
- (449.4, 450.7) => -0.08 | 19.5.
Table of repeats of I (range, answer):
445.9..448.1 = 18.6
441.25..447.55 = 18.7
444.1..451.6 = 19.3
